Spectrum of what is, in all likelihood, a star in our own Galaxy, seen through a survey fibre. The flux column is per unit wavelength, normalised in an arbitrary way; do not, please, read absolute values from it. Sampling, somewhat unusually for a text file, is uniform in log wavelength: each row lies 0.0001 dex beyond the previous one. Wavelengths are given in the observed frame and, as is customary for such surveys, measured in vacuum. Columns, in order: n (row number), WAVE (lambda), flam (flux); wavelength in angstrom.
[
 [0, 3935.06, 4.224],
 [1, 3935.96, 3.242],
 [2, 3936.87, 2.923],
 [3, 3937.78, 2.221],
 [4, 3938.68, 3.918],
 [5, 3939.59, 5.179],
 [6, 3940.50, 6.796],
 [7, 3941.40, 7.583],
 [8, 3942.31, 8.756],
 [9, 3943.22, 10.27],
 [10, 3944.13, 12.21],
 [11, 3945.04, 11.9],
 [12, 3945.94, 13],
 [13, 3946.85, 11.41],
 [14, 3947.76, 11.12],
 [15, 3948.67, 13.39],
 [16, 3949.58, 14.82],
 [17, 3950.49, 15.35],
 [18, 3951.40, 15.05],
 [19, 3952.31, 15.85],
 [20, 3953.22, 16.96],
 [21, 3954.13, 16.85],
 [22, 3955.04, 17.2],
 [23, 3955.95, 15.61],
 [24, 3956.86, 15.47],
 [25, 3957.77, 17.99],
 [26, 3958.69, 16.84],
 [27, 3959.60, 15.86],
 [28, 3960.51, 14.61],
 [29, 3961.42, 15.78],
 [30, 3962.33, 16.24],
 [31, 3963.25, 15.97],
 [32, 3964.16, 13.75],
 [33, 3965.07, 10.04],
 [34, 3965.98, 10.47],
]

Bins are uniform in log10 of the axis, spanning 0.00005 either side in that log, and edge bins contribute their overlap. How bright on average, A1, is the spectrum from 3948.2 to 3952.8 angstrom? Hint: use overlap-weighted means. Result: 14.9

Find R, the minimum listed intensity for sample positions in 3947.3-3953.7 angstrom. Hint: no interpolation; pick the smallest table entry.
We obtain 11.12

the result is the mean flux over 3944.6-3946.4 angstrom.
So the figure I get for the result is 12.5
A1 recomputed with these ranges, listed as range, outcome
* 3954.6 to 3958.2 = 16.6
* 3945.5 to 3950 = 12.7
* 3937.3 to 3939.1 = 3.06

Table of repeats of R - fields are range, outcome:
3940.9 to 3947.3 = 7.583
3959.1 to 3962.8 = 14.61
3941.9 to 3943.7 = 8.756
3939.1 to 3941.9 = 5.179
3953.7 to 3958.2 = 15.47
